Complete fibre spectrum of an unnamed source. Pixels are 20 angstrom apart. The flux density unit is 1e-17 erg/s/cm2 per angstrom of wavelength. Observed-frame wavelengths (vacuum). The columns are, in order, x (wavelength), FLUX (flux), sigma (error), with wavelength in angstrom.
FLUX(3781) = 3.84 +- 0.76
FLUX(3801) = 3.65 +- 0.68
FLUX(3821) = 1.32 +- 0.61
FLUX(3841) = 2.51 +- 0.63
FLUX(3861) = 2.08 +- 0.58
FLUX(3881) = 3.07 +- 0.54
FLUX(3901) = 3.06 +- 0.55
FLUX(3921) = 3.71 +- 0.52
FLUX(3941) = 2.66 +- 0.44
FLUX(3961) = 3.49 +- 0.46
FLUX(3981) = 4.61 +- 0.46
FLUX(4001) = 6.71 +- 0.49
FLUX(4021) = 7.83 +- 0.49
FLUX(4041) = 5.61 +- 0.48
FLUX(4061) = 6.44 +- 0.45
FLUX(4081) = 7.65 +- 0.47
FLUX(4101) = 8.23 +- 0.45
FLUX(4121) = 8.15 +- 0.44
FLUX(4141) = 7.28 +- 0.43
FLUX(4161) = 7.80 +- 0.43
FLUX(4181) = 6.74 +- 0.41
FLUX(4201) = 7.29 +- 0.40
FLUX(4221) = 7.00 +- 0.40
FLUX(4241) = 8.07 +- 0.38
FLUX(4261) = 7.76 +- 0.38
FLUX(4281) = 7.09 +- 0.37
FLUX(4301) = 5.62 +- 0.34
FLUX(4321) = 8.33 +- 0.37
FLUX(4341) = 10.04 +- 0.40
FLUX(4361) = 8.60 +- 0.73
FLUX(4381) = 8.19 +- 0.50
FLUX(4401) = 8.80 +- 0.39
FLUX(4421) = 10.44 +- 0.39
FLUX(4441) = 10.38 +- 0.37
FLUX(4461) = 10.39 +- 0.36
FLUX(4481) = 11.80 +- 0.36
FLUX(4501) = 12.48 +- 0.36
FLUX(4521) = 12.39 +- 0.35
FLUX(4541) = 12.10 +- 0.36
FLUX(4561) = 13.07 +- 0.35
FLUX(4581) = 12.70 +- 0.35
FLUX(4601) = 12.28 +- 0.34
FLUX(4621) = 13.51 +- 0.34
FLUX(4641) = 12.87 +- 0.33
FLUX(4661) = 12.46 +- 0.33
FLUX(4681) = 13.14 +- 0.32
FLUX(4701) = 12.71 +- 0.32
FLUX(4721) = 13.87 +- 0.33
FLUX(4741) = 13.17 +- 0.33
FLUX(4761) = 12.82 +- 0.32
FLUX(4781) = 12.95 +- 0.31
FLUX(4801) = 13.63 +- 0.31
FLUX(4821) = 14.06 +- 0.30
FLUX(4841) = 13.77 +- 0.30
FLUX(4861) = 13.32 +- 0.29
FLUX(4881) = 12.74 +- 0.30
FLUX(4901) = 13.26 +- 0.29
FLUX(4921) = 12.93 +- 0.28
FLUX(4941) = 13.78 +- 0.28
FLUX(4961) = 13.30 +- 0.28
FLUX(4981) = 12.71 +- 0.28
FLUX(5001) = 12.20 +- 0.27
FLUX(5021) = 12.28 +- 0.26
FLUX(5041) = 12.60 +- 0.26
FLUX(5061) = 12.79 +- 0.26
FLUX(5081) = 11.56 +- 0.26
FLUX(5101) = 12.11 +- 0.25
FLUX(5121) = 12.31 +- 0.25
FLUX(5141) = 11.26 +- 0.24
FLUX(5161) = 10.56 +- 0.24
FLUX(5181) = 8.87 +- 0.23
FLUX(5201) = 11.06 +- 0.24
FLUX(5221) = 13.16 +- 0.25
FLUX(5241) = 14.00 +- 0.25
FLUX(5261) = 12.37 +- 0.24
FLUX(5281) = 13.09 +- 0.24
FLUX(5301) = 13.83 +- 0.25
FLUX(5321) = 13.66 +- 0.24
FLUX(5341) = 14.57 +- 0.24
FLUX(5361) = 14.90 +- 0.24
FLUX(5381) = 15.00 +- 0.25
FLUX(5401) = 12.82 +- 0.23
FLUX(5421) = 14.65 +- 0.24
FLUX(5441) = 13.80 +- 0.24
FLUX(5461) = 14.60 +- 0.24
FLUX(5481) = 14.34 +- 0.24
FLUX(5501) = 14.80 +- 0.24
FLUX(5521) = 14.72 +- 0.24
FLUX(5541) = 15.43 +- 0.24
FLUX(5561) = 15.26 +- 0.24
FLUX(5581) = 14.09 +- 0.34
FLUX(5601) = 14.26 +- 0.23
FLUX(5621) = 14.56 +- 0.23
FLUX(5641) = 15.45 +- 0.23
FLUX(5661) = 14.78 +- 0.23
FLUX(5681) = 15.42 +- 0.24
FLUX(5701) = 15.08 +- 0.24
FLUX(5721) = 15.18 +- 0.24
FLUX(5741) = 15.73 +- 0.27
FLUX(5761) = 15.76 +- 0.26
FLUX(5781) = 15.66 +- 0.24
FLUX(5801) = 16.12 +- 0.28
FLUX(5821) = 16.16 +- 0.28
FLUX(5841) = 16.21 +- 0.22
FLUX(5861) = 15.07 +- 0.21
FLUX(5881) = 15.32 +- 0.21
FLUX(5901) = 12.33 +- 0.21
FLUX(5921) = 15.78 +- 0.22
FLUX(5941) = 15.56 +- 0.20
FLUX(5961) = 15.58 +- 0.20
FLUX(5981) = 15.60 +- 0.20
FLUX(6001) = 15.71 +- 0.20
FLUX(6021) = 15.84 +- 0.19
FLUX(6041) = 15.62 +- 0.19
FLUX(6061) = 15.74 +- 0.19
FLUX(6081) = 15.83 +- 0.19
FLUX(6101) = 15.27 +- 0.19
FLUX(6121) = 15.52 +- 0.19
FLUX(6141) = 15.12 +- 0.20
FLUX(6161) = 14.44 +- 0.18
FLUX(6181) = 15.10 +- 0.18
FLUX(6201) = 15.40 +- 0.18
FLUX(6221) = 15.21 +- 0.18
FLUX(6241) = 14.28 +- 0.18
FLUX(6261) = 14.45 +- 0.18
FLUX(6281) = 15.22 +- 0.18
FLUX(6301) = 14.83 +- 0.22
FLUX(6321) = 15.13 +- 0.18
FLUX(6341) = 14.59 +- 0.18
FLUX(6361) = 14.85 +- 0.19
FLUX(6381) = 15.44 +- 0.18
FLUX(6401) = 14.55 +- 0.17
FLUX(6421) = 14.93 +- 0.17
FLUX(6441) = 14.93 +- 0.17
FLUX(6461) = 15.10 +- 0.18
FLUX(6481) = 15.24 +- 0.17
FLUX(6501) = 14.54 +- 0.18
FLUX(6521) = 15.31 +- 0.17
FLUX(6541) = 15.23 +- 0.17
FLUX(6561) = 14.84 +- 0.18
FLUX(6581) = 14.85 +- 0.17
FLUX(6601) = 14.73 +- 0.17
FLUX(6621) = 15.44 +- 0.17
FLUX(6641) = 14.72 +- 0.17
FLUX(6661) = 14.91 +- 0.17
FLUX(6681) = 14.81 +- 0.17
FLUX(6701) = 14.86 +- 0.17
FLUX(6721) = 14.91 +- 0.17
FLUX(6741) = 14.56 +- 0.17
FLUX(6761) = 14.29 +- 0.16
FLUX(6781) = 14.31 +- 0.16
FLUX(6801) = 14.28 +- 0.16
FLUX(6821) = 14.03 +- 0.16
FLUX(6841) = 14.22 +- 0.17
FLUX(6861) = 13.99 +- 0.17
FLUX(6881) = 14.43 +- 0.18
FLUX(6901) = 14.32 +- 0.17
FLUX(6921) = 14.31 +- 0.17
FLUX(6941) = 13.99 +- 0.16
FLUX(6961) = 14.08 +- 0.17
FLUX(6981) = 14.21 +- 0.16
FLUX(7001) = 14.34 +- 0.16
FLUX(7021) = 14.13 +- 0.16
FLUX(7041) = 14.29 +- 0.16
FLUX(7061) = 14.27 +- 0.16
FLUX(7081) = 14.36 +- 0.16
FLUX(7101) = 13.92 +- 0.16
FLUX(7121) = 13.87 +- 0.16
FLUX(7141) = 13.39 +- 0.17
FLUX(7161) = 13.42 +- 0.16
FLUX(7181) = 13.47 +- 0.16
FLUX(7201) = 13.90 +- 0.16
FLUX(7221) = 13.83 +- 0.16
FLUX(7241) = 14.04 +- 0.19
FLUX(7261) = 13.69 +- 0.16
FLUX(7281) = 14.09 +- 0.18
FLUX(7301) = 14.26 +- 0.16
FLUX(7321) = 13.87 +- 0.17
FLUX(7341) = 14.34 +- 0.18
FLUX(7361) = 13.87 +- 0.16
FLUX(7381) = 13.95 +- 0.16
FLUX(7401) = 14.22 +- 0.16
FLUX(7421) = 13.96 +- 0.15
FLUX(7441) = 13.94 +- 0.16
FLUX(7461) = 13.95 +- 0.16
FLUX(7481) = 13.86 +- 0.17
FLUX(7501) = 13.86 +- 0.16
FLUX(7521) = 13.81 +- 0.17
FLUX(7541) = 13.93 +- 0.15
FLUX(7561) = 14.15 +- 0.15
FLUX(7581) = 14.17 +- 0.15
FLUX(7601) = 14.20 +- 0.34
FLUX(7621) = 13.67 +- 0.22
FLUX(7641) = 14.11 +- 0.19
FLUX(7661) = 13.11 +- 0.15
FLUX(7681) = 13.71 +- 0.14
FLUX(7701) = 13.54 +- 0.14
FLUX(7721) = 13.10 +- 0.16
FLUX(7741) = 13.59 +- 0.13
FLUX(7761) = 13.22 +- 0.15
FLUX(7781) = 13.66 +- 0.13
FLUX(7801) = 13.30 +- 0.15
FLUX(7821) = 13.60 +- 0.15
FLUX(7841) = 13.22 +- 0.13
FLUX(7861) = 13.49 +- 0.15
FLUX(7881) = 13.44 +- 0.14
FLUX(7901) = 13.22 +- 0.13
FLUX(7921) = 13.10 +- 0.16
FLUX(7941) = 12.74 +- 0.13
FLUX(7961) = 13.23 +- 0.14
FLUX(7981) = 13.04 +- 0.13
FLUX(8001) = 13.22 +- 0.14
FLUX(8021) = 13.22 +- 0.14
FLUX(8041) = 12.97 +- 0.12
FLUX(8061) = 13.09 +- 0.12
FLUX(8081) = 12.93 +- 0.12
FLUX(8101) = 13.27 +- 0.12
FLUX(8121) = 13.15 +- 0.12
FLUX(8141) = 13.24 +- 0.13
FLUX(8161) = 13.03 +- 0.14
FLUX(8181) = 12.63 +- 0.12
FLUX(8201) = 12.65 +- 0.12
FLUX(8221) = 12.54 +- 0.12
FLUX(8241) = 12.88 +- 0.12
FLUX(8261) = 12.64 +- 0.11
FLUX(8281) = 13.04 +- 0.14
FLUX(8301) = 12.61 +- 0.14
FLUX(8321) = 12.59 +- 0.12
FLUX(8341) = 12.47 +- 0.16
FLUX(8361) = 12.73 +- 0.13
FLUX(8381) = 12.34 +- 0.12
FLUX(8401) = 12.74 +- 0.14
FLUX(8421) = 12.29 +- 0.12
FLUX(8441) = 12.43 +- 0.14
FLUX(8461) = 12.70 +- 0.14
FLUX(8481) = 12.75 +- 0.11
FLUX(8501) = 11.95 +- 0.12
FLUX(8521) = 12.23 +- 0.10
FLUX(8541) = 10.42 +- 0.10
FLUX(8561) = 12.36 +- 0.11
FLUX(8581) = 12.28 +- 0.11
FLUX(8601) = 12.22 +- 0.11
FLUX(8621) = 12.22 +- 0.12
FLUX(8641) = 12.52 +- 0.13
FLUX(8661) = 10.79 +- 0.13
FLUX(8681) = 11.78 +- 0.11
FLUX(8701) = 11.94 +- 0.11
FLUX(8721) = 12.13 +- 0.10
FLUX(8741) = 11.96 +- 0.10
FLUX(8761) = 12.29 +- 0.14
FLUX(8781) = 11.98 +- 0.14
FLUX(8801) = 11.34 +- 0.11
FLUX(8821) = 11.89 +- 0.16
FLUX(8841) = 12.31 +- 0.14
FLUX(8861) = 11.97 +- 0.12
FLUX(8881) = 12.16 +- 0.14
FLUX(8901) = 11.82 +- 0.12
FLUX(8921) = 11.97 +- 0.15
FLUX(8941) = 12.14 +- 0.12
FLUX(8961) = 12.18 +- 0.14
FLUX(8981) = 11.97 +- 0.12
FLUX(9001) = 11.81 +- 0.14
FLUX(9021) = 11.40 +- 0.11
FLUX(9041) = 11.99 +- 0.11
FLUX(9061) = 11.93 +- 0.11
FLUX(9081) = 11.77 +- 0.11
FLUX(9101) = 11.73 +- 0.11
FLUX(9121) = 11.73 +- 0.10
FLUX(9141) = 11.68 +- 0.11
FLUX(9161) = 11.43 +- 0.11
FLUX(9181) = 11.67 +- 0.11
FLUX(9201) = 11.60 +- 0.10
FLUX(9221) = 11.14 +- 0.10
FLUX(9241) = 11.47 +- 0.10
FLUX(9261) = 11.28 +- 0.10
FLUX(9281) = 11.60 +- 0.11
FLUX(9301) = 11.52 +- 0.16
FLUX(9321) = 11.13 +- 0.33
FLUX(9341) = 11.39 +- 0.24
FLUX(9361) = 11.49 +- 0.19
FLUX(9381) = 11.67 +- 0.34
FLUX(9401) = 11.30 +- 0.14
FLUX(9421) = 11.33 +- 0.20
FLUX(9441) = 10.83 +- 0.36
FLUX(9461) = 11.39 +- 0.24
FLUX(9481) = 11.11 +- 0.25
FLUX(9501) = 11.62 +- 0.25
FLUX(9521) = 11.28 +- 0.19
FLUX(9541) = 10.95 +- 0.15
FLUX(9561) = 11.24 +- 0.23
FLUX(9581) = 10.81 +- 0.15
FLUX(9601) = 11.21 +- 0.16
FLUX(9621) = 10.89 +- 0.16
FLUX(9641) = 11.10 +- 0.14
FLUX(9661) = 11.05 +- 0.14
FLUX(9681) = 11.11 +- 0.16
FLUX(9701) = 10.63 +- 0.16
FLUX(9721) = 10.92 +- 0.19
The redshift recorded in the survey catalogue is 0.000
